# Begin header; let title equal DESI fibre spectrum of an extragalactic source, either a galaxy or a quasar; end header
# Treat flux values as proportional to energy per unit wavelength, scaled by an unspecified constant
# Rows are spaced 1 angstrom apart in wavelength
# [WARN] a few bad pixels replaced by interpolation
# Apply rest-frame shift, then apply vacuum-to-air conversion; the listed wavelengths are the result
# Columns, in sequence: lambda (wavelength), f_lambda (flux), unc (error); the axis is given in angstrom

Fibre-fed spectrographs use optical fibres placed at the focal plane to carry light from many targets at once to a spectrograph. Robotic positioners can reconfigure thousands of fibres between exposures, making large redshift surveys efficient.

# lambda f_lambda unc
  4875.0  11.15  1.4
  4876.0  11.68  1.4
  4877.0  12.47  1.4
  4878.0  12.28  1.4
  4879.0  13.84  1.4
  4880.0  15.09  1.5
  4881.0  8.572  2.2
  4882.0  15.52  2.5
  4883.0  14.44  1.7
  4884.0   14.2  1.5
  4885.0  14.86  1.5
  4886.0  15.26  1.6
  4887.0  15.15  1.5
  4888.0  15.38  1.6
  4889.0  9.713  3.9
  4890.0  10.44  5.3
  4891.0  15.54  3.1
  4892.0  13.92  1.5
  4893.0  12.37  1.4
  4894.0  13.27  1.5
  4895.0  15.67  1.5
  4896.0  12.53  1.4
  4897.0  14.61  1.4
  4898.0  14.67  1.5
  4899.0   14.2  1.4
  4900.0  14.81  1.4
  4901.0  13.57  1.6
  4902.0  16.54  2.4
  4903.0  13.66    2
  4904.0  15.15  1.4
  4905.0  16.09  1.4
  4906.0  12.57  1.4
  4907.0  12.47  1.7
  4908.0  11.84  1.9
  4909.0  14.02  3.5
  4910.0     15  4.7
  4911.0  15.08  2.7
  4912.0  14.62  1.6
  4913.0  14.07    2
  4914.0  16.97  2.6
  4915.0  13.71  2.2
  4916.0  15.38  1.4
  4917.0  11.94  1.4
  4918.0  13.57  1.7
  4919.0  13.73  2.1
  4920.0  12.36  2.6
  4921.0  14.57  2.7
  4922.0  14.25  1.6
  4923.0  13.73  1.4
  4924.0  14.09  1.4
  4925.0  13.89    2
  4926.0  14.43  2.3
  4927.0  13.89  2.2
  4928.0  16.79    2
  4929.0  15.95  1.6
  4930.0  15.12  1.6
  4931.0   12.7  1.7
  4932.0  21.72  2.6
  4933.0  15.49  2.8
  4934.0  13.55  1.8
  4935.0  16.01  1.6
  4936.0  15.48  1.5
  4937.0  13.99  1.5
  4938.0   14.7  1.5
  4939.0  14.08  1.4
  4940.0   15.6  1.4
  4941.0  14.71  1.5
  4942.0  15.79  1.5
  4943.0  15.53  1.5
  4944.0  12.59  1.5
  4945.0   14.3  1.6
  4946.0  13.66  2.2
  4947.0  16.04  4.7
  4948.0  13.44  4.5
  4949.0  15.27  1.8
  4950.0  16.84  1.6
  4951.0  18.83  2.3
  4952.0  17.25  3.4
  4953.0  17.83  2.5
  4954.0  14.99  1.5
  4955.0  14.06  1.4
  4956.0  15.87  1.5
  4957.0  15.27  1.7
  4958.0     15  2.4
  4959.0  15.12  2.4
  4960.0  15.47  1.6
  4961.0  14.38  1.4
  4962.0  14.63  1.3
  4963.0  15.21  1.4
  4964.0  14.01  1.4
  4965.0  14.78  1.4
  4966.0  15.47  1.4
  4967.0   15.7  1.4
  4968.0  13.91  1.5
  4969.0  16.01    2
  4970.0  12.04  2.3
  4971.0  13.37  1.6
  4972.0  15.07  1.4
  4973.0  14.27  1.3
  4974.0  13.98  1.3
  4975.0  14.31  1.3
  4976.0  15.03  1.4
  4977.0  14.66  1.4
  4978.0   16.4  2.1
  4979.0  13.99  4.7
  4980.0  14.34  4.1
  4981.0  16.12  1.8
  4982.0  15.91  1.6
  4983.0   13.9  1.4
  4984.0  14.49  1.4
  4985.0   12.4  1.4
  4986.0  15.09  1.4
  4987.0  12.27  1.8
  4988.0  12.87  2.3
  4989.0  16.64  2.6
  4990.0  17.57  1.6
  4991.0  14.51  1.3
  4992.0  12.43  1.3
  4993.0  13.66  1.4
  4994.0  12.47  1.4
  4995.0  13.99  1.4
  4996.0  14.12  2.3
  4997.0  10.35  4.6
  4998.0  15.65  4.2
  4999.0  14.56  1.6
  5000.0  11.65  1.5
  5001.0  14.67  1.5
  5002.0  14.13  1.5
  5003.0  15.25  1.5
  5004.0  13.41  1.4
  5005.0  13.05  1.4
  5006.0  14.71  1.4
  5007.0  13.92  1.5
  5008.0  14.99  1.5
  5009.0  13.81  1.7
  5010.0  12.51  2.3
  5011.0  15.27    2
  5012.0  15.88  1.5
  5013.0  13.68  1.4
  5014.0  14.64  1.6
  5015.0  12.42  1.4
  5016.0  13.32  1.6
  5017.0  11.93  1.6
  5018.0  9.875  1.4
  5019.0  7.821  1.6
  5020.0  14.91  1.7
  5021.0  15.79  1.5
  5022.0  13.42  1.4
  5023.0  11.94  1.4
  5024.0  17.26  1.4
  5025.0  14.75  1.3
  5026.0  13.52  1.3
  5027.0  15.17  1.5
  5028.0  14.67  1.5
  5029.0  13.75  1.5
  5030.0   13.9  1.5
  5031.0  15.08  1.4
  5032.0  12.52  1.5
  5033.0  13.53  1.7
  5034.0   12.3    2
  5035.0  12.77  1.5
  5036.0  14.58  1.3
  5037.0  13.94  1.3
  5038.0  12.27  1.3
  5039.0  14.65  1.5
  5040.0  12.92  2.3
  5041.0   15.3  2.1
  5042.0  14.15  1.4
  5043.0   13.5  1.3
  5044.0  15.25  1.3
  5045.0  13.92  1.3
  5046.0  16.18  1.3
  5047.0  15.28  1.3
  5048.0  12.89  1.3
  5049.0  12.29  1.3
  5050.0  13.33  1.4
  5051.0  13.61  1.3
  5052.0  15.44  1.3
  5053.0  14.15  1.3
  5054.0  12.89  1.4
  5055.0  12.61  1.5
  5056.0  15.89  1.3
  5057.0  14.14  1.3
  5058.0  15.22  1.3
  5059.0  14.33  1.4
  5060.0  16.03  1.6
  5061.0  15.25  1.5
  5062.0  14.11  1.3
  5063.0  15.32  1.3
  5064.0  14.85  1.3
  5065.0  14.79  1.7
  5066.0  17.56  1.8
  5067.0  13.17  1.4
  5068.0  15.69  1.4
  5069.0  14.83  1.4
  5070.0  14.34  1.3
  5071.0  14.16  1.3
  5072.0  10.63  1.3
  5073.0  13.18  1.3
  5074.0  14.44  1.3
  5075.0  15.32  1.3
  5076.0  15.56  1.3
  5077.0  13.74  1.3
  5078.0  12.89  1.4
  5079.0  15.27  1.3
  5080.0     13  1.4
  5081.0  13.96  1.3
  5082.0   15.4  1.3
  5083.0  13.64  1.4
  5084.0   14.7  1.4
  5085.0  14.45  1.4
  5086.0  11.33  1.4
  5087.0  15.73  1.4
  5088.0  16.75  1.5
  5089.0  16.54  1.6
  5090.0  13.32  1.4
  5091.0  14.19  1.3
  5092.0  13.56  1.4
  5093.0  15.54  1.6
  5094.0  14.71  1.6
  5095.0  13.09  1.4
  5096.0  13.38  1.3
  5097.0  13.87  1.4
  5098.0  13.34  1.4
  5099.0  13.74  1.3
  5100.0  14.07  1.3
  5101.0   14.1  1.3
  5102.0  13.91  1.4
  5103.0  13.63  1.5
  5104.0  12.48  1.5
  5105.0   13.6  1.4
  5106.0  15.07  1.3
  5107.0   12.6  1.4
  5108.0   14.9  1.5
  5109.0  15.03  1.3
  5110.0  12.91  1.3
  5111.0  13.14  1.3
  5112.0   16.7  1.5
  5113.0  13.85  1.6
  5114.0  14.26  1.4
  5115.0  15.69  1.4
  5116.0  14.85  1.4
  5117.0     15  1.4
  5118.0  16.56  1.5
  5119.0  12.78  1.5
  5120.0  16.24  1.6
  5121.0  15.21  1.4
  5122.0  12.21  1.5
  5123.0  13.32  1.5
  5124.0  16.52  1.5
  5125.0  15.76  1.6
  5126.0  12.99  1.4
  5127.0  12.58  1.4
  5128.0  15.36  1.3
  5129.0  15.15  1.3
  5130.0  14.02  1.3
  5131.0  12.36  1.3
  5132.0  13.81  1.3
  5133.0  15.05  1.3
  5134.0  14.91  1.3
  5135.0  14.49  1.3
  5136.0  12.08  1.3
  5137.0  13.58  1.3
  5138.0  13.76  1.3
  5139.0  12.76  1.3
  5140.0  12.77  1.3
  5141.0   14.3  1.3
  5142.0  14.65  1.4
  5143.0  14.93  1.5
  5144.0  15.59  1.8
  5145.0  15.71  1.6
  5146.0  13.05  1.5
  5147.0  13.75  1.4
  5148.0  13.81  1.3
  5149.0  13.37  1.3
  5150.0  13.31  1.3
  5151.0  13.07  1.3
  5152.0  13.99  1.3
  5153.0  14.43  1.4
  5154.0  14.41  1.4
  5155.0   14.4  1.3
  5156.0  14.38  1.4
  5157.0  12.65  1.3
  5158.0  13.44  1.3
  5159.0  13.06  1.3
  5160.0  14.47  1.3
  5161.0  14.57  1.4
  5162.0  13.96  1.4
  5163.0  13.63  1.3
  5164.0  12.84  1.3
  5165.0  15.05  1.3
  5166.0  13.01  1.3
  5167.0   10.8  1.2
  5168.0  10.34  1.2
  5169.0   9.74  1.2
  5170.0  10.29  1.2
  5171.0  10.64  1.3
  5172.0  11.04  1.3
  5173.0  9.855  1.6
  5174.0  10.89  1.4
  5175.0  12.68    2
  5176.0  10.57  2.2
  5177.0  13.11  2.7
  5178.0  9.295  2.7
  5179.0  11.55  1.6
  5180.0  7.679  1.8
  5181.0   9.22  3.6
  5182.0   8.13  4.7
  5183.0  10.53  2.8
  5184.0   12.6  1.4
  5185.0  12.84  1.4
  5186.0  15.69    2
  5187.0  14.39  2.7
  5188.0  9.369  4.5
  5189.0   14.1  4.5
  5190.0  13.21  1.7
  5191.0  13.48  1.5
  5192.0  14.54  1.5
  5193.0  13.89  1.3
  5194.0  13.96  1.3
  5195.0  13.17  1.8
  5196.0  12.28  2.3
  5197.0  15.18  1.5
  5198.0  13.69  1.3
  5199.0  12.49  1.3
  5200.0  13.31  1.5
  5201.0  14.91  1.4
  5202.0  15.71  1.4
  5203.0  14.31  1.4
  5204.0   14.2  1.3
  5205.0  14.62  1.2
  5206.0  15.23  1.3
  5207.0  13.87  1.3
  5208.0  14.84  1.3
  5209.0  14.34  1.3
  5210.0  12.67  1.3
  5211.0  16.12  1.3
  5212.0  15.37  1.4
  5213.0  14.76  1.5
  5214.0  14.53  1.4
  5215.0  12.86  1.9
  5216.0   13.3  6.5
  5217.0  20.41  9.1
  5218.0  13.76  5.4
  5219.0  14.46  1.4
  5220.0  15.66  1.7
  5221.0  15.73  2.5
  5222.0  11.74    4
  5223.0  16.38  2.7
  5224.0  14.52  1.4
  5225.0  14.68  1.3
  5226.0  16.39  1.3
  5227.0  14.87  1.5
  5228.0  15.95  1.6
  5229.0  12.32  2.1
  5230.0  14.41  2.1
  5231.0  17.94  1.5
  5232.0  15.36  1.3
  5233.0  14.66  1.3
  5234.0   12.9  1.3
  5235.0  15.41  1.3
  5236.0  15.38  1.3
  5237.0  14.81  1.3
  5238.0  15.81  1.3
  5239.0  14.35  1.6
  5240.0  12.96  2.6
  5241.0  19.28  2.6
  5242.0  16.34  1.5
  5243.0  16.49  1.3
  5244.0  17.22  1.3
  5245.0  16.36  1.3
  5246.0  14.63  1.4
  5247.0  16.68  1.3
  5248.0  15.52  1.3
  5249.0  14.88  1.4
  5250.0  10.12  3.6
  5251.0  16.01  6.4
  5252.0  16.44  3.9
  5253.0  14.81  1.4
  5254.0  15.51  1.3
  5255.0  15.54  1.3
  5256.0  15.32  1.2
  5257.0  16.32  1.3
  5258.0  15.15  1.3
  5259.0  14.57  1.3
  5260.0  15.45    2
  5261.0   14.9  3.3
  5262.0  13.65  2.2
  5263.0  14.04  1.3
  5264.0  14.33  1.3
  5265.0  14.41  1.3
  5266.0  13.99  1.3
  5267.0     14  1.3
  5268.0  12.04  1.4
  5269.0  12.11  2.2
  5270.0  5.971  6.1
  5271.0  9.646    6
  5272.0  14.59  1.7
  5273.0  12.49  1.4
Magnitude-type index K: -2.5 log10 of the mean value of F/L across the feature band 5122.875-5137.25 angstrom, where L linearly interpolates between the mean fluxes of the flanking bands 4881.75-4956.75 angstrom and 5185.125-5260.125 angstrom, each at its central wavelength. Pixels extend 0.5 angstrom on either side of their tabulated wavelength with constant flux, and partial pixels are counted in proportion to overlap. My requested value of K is 0.04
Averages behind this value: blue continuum 14.6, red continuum 14.8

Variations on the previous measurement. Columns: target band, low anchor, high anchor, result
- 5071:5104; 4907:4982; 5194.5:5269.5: 0.06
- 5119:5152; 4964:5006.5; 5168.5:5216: -0.07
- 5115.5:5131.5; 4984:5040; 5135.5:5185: -0.12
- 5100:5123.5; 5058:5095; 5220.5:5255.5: 0.03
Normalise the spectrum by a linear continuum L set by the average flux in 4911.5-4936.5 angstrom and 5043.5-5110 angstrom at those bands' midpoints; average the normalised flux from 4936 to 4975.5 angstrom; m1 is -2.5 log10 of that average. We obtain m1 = -0.02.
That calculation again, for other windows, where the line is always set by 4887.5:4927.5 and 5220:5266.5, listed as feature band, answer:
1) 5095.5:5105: 0.08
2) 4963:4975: -0.02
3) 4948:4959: -0.13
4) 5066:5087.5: 0.03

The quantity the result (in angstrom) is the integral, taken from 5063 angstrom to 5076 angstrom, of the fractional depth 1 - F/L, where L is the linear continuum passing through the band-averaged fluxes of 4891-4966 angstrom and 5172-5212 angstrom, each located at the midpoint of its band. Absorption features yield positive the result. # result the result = -0.7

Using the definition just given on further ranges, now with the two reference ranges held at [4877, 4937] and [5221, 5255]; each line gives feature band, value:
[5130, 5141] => 0.95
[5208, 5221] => 0.21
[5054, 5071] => -0.14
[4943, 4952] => -0.57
